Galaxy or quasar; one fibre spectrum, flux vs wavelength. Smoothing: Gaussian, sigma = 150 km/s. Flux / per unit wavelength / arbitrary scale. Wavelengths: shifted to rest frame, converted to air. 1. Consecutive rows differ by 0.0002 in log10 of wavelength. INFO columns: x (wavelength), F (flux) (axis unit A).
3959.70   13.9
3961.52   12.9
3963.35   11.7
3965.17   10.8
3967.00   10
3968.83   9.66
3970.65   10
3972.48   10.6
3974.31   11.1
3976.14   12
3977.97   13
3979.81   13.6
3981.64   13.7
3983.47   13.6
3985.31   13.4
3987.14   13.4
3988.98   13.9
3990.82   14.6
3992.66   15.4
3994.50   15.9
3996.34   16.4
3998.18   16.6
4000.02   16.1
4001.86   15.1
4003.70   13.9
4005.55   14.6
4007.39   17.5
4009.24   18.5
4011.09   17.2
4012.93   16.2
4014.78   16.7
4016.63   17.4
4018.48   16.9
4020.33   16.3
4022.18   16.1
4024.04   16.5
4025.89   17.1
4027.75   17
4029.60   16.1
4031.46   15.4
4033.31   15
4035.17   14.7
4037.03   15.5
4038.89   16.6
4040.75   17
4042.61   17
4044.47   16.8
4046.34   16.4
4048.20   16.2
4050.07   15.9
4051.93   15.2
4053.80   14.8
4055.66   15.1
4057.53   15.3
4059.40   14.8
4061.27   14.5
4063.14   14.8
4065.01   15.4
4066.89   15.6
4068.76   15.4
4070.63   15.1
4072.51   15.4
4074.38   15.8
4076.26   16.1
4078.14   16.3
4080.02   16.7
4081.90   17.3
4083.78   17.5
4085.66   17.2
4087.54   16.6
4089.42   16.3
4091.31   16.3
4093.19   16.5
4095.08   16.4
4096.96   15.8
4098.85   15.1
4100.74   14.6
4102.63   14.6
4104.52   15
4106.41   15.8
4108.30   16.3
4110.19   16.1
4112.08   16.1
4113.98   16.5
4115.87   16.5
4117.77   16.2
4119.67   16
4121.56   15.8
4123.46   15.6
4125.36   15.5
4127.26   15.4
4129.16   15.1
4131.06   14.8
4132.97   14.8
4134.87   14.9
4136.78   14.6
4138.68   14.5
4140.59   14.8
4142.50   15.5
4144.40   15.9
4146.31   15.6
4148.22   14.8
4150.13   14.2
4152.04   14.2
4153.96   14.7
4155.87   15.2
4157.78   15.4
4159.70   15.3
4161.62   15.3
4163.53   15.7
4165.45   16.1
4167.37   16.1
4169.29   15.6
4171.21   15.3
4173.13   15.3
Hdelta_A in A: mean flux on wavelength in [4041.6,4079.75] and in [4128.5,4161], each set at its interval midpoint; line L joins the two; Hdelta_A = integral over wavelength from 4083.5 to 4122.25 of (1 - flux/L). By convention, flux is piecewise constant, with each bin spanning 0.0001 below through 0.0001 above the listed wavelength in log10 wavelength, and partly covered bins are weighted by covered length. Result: -1.9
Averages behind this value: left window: 15.6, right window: 15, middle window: 16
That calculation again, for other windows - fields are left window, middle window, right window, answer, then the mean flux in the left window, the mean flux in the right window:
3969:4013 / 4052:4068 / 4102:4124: 0.17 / 14.3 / 15.9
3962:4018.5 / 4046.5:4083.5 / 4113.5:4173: -2.24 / 14.1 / 15.3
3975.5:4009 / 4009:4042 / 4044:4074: -3.01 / 14.7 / 15.4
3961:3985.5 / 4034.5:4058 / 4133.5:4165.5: -4.93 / 11.8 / 15.1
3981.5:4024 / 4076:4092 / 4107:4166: -1.26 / 15.7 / 15.4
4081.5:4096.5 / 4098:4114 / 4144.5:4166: 0.78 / 16.7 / 15.1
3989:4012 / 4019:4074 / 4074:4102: 1.14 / 15.9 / 16.3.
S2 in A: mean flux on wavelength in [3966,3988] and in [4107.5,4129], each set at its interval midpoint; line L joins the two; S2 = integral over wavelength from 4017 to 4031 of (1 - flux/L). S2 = -3.4 A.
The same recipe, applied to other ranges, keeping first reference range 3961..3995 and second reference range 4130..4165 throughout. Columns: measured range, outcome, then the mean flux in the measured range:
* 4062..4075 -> -1.37 A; 15.3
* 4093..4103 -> -0.82 A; 15.5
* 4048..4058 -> -1.26 A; 15.4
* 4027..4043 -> -3.12 A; 16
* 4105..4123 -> -1.94 A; 16.1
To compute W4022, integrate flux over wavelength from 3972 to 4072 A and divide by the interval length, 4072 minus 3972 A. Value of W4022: 15.4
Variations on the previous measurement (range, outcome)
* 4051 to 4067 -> 15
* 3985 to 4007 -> 15.1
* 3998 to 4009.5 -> 15.9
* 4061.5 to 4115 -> 15.9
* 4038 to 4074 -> 15.6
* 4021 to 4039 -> 16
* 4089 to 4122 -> 15.9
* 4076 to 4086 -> 16.9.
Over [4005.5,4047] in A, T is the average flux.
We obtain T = 16.5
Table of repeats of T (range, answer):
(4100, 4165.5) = 15.3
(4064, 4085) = 16.1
